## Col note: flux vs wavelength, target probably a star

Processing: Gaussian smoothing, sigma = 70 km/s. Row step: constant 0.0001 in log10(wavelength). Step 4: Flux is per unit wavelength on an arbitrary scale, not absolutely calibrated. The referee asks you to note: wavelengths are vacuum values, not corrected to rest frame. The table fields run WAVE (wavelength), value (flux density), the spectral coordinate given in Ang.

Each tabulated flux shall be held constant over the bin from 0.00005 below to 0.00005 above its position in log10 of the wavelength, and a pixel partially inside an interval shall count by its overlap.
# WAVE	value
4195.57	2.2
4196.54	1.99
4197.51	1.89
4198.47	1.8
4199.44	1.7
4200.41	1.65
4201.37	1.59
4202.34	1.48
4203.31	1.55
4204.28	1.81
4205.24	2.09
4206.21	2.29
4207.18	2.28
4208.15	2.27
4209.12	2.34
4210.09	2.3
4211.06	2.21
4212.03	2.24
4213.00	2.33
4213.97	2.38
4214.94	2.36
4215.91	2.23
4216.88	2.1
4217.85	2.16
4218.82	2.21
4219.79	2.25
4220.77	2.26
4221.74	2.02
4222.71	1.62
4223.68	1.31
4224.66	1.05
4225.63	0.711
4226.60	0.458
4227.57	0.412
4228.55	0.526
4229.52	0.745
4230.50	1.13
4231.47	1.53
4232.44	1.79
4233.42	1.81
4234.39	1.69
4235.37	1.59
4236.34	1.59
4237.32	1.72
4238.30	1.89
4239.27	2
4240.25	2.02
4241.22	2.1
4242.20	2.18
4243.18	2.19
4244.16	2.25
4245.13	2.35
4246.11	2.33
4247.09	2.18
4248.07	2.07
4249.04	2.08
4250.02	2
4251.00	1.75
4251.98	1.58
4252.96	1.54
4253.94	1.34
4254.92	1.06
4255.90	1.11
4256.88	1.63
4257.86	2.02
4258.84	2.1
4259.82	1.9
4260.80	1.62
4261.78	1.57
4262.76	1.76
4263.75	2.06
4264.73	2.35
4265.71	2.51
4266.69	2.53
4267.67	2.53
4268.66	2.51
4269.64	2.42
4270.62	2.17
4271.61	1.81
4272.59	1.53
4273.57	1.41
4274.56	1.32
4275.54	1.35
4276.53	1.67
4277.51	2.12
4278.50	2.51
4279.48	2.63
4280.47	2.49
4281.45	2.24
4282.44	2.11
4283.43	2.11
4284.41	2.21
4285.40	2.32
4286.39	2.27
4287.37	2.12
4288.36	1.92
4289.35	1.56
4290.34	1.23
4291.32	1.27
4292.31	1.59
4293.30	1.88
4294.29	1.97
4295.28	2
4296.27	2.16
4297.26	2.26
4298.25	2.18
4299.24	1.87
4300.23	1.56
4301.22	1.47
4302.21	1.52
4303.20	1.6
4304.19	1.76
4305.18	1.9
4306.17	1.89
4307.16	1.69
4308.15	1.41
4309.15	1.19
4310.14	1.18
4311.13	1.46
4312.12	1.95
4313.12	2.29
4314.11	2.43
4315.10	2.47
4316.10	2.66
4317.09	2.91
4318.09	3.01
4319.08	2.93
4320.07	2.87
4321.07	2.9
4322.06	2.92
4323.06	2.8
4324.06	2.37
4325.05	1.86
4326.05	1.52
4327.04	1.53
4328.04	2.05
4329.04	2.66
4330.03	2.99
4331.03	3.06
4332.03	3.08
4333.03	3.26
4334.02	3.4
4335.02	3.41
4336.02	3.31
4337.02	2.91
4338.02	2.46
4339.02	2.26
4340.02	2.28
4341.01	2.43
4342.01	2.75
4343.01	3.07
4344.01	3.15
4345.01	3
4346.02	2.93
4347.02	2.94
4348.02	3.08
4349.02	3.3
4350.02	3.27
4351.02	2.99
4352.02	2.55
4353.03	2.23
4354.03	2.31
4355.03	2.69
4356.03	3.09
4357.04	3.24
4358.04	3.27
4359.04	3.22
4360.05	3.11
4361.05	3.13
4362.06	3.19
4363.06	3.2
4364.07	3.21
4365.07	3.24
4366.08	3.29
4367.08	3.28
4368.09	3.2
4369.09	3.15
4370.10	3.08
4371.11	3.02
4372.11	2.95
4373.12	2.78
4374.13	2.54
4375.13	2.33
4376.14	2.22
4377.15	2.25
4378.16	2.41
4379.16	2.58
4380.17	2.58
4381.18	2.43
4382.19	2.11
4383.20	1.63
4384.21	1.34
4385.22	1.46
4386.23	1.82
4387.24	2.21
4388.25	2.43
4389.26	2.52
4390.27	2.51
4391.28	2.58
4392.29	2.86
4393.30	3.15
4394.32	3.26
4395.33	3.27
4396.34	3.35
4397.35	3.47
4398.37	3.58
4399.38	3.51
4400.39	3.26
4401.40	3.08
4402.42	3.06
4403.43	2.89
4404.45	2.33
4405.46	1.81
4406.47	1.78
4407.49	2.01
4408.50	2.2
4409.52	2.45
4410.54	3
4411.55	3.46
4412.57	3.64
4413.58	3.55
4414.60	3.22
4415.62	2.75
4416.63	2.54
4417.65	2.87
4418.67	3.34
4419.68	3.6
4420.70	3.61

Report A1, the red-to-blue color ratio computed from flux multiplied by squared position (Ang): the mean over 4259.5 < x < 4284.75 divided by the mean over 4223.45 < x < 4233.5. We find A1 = 2.09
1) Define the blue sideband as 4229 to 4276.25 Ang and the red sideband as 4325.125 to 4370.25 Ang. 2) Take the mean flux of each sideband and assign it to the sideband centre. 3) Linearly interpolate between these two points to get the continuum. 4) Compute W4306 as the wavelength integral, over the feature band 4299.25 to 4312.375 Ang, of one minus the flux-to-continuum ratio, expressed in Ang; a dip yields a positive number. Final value 4.6 Ang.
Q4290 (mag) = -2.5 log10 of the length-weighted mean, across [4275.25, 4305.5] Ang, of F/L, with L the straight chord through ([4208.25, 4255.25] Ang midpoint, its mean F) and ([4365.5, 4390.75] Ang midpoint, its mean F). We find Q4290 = 0.07 mag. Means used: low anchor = 1.8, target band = 1.93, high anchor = 2.49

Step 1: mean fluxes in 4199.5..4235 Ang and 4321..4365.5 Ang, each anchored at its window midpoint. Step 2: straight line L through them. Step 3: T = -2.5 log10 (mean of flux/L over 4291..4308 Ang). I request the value 0.341 mag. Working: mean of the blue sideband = 1.75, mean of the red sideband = 2.84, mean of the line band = 1.8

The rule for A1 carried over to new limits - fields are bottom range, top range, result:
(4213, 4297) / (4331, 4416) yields 1.60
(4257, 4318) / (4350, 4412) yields 1.46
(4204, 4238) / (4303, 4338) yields 1.43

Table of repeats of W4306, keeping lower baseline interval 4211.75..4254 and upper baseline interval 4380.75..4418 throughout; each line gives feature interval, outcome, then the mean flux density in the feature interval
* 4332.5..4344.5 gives -2.7 Ang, 2.89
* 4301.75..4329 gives 1.3 Ang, 2.12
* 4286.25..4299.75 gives 1.5 Ang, 1.87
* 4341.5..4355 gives -2.7 Ang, 2.88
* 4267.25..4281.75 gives -0.3 Ang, 2.04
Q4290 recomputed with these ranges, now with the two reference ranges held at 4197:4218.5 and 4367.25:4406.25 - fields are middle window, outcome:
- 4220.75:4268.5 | 0.25 mag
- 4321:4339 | -0.09 mag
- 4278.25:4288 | 0.01 mag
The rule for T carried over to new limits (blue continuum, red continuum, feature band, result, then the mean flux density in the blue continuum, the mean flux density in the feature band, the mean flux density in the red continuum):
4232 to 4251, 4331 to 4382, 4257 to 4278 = 0.12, 1.99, 1.96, 2.9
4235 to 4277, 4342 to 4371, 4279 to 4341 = 0.14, 1.9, 2.22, 3.04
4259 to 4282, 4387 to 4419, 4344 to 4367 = -0.17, 2.04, 3.03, 2.88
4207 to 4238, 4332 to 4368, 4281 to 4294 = 0.23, 1.73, 1.91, 2.99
